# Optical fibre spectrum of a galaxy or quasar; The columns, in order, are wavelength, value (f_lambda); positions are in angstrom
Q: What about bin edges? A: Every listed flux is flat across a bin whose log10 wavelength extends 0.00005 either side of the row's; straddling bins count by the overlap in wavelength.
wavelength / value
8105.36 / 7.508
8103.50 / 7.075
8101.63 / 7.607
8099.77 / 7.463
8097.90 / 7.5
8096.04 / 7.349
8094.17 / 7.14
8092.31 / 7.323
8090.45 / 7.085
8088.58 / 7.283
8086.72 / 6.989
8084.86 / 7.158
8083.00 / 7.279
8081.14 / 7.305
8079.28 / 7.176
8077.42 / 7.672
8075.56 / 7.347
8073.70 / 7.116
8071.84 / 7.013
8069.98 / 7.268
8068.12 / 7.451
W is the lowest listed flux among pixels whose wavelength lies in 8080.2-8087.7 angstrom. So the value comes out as 6.989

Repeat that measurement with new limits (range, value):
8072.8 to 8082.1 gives 7.116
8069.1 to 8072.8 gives 7.013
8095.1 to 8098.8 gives 7.349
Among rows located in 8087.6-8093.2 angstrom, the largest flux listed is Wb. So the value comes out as 7.323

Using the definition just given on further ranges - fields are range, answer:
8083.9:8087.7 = 7.158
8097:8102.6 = 7.607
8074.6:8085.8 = 7.672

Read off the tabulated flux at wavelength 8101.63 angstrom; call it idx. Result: 7.607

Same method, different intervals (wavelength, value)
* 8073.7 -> 7.116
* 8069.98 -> 7.268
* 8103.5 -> 7.075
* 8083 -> 7.279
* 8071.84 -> 7.013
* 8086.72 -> 6.989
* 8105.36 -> 7.508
